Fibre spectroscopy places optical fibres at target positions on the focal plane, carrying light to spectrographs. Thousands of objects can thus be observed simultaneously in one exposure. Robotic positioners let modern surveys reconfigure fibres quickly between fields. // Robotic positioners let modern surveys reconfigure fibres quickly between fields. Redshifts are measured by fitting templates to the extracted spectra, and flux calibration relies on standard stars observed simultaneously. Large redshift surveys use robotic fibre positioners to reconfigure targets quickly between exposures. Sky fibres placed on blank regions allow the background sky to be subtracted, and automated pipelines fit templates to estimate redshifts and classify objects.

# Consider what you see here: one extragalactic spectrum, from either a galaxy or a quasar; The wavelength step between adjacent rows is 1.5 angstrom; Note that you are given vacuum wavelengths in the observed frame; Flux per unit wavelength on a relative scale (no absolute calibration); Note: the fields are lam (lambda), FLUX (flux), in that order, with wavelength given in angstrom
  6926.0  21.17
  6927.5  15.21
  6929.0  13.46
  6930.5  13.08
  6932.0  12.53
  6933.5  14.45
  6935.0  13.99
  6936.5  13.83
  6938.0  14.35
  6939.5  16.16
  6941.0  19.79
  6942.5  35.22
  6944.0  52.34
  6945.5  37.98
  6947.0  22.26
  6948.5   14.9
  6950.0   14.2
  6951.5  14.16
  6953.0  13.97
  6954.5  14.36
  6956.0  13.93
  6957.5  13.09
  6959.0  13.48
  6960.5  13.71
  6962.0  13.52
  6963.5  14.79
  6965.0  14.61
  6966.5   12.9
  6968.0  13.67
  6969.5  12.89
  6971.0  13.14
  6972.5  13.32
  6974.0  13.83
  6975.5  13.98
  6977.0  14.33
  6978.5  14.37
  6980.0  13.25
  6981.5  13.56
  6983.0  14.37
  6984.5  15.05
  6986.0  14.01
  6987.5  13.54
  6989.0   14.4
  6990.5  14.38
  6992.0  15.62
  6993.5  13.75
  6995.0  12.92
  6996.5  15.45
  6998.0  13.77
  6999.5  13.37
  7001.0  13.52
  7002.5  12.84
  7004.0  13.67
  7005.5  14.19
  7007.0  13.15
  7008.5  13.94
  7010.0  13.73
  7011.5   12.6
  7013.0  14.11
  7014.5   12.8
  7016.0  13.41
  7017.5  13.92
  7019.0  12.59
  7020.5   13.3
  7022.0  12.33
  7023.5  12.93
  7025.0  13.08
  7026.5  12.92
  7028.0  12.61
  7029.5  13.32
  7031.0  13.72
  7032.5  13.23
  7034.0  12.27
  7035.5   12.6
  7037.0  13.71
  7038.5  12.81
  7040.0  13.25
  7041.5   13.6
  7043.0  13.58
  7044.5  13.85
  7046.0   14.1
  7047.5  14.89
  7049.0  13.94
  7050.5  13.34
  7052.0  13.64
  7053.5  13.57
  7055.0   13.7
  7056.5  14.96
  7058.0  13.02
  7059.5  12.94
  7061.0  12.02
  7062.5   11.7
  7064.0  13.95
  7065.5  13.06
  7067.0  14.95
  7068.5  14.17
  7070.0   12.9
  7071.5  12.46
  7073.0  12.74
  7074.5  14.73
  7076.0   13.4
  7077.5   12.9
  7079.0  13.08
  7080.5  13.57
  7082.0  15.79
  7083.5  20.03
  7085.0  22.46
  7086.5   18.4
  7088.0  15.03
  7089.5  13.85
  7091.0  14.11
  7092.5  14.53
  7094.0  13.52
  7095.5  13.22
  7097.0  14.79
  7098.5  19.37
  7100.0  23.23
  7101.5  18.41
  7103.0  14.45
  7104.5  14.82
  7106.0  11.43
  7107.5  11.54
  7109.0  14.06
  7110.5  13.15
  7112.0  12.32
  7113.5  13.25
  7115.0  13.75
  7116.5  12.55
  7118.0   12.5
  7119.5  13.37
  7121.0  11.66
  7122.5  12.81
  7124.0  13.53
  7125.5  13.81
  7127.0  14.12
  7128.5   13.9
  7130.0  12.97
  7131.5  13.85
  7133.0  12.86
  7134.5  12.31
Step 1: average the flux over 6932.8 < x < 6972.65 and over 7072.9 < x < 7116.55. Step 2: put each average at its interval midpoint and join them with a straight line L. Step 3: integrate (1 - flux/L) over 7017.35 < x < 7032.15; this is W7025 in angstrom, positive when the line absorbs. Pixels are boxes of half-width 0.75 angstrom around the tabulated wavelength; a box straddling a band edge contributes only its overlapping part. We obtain 3.0 angstrom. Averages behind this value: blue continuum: 17.7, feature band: 13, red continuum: 15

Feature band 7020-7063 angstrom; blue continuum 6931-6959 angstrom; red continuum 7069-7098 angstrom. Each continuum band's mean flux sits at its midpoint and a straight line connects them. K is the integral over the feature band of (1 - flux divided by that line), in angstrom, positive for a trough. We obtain 7.7 angstrom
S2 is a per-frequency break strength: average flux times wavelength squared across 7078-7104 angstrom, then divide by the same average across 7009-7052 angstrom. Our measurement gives 1.2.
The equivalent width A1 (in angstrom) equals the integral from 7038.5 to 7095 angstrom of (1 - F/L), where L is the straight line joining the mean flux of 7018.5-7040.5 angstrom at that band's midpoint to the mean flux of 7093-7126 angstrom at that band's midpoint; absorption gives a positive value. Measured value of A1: -2.7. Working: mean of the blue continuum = 13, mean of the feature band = 14.2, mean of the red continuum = 14.2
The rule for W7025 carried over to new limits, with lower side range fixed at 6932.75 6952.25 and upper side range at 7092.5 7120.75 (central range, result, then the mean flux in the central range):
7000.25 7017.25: 4.8 angstrom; 13.5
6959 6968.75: 3.3 angstrom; 13.8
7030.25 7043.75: 3.3 angstrom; 13.2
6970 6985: 4.7 angstrom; 13.9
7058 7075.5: 3.2 angstrom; 13.2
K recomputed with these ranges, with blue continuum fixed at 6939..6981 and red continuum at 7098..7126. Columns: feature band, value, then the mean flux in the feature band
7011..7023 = 2.27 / 13.1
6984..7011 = 4.35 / 13.9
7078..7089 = -1.47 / 16.7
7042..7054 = 1.29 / 13.9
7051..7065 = 1.87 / 13.3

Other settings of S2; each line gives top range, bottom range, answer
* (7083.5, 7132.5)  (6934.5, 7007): 0.95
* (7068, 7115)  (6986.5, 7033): 1.13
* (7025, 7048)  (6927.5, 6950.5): 0.67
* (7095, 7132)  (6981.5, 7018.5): 1.05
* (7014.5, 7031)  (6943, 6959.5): 0.64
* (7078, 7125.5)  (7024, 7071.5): 1.12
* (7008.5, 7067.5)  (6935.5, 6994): 0.82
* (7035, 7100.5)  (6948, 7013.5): 1.07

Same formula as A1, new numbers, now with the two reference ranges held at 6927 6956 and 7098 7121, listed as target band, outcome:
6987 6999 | 2.4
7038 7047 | 1.5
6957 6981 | 6.1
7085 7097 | -0.2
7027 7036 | 2.0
